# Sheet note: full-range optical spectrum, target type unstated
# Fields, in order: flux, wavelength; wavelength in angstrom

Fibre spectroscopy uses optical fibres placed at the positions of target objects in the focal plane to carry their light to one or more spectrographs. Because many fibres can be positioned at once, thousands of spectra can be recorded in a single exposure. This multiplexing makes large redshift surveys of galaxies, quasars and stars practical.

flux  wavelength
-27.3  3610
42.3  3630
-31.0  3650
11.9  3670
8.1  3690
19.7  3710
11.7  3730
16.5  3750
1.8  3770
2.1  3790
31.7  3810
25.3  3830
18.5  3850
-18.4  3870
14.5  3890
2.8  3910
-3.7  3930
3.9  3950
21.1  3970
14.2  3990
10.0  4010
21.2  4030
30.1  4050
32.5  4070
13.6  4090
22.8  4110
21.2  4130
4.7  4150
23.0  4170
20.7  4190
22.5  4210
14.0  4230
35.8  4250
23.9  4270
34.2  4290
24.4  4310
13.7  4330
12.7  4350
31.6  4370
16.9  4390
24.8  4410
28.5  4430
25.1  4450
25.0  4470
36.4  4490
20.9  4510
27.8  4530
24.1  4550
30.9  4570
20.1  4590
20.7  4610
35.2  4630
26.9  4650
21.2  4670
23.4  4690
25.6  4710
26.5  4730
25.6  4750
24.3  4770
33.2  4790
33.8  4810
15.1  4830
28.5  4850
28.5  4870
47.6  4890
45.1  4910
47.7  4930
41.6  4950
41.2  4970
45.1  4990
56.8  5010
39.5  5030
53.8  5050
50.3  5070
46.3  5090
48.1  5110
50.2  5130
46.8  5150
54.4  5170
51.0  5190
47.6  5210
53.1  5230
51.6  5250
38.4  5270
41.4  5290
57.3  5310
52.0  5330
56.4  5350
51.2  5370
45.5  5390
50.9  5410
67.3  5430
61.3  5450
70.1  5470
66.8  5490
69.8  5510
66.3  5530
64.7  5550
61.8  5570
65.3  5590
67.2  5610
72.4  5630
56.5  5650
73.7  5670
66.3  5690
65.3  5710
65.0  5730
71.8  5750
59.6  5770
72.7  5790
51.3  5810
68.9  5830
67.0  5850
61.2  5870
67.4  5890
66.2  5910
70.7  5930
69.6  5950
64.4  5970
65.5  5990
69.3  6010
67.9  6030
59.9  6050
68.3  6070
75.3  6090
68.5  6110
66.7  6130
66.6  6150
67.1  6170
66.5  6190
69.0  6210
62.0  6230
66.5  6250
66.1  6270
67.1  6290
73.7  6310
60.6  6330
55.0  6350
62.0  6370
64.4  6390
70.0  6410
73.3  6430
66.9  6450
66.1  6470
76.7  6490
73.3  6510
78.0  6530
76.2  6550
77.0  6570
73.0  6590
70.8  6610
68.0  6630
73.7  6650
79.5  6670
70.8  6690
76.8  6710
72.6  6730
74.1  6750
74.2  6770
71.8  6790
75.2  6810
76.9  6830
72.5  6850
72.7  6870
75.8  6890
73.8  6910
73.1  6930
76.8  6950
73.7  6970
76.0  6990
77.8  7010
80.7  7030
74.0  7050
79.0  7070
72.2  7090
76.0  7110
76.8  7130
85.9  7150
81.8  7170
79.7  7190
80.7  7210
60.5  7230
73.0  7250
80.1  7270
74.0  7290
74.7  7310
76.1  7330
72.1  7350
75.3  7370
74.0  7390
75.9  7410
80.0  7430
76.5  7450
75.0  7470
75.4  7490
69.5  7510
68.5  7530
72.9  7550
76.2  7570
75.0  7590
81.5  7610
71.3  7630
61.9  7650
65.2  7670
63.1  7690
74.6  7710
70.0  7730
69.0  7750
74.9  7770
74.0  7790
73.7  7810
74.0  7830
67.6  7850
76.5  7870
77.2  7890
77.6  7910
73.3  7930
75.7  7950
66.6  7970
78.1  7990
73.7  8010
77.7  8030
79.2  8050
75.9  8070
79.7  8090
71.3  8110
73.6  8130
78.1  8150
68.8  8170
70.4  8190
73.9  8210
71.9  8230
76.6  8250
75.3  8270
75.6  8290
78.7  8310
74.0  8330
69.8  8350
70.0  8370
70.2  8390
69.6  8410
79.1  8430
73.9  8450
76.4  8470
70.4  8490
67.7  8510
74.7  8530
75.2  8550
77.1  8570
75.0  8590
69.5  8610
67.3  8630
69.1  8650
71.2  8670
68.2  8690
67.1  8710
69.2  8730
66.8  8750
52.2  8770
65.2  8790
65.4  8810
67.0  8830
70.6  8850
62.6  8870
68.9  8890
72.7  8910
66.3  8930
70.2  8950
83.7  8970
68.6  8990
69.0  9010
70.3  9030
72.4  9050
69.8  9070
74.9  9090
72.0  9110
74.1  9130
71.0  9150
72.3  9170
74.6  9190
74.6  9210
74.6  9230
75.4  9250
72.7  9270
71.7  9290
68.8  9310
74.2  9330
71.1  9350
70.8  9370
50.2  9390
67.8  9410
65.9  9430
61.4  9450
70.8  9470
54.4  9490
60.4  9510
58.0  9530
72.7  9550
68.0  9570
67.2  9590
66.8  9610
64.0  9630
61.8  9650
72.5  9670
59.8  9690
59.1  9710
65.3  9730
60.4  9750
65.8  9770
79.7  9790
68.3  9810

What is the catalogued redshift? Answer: 0.23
